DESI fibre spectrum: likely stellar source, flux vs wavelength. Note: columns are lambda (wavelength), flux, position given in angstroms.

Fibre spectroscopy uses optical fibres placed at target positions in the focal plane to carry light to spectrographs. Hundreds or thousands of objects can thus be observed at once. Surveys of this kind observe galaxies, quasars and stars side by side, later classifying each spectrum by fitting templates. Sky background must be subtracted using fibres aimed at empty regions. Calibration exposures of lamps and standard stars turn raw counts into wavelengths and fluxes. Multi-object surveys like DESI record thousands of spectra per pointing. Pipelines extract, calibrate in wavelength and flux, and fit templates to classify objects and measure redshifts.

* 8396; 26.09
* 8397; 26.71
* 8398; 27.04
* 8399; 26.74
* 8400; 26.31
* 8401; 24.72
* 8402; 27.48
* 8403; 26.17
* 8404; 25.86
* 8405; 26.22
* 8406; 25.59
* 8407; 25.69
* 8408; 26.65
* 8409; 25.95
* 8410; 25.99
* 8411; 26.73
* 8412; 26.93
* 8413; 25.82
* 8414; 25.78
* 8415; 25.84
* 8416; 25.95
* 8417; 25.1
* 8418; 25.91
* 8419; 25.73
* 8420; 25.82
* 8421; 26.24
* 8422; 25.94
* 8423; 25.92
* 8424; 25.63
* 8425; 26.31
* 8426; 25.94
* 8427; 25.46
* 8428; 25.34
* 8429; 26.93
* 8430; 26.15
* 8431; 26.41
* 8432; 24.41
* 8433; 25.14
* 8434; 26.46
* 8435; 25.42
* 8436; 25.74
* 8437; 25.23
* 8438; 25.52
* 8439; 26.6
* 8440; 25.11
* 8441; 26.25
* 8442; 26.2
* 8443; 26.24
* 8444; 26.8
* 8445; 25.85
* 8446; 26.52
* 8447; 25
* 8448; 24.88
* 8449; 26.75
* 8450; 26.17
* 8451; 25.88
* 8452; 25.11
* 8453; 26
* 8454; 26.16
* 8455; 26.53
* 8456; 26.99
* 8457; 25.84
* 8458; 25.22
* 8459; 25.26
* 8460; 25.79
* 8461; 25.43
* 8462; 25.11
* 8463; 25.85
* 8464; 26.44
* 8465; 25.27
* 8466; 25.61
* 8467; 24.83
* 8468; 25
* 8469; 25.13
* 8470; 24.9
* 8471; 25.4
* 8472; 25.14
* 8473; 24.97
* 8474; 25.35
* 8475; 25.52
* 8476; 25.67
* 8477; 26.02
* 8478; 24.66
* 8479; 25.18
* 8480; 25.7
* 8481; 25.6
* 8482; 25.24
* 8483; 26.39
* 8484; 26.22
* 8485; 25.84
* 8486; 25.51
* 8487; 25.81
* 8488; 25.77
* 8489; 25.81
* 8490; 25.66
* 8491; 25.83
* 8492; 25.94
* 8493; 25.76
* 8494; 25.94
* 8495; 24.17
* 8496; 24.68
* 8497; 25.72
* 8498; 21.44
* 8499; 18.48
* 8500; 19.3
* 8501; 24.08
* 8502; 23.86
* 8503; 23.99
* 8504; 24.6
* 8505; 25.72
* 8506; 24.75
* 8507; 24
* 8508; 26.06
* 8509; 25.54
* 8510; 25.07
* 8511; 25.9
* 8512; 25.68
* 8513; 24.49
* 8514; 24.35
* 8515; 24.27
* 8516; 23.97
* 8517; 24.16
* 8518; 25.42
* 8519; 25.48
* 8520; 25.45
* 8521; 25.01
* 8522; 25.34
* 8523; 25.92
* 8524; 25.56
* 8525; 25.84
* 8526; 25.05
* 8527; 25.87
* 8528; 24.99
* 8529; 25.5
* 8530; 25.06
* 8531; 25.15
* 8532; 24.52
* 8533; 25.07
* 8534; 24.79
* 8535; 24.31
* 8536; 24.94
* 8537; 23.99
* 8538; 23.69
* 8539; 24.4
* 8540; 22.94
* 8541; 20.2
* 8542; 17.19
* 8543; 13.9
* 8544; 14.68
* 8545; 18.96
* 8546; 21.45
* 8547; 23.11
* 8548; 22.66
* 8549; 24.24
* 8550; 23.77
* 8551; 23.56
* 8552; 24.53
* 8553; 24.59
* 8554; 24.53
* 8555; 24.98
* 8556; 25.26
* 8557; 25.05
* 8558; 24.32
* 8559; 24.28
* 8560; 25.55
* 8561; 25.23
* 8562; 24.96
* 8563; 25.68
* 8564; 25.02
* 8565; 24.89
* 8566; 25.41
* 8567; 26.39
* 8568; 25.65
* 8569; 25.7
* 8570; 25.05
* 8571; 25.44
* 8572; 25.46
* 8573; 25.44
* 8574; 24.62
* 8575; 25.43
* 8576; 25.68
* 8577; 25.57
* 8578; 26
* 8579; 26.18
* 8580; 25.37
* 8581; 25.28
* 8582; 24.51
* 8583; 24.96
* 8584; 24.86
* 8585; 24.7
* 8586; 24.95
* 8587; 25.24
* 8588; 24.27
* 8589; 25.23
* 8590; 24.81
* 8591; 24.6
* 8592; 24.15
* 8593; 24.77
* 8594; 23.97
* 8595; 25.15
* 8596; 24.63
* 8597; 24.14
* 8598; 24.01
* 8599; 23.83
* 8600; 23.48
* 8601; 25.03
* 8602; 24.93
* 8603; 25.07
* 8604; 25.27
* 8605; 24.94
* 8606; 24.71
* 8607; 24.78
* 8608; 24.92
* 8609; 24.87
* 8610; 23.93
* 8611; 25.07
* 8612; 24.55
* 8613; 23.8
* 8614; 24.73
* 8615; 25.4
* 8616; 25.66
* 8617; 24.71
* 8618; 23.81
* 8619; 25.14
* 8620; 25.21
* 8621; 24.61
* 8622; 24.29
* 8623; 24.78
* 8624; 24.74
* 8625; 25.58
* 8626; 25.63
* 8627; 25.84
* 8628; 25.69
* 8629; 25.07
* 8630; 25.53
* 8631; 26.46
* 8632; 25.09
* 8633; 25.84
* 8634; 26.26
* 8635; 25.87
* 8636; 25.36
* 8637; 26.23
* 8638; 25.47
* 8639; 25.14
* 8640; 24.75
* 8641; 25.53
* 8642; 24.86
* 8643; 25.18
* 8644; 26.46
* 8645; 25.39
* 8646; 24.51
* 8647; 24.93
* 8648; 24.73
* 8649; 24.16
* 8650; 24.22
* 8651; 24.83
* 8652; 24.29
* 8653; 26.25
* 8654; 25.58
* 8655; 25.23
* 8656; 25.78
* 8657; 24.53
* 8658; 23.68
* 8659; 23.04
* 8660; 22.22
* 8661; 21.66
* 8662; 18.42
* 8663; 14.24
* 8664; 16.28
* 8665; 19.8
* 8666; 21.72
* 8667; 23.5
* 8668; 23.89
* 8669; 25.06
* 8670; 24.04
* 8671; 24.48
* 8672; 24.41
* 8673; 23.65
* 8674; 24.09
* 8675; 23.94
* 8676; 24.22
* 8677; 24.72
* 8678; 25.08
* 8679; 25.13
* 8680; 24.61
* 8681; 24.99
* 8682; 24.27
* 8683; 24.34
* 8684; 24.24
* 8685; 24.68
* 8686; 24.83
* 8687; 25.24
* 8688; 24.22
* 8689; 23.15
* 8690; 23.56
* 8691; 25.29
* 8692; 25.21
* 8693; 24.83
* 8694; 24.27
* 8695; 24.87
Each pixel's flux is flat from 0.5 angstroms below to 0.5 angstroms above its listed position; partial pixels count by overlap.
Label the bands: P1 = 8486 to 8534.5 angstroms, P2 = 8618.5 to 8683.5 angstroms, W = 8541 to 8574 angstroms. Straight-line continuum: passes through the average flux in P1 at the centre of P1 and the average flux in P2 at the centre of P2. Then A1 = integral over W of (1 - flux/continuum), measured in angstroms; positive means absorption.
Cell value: 1.4 angstroms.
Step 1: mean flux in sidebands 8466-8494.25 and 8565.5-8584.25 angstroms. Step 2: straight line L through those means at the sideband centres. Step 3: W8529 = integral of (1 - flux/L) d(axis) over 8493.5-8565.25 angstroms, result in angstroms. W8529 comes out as 4.2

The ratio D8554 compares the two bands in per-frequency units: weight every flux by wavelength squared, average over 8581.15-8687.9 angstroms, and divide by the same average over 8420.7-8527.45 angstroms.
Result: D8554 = 1.0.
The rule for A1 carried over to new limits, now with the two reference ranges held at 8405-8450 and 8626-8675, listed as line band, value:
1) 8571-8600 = -0.27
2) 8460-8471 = 0.10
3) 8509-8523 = 0.11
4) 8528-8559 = 2.36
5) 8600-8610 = -0.12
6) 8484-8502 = 0.65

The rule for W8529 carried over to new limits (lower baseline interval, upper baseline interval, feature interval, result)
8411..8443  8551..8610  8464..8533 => 1.2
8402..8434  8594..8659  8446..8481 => 0.2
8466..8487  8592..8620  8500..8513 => 0.3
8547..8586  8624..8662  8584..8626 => 0.5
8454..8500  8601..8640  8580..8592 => 0.1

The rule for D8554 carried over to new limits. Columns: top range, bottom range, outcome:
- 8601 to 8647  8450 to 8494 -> 1.02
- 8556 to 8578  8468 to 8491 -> 1.01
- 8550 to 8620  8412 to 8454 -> 1.00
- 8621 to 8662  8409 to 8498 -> 1.01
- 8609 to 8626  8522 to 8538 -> 1.01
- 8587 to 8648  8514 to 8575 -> 1.05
